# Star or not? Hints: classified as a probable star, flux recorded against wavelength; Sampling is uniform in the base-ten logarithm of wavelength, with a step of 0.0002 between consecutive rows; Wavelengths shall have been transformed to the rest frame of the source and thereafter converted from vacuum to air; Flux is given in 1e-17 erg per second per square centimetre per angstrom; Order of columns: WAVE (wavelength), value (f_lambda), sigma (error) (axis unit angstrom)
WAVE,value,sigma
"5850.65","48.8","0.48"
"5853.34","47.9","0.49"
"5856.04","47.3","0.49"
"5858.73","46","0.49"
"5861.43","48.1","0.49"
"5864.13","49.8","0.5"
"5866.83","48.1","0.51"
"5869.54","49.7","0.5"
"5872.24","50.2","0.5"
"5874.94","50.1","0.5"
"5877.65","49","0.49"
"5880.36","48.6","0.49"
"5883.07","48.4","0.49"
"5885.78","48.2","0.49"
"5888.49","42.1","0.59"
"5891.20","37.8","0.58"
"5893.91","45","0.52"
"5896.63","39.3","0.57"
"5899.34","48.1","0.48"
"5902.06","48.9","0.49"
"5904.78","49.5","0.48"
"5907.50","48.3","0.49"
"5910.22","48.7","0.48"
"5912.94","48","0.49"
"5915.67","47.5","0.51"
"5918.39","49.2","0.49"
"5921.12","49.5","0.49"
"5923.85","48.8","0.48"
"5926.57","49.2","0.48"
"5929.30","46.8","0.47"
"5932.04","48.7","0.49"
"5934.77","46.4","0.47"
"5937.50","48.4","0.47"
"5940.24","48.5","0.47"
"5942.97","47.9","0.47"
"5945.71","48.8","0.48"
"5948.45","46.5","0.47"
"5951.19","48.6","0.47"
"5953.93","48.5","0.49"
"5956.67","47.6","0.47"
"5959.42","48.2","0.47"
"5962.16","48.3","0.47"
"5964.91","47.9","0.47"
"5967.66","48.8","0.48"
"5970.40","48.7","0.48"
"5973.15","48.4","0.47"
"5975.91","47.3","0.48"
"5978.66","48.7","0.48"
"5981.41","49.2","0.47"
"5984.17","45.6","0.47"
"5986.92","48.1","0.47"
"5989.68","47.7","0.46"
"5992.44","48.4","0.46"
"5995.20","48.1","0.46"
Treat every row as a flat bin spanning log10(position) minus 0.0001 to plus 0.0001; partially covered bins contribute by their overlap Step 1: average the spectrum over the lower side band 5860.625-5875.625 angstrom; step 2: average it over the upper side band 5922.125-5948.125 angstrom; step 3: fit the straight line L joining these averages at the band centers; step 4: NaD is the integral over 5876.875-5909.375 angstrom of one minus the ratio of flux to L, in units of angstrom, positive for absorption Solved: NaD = 1.9 angstrom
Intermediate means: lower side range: 49.4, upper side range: 48.1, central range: 46.1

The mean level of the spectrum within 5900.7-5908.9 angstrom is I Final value 48.9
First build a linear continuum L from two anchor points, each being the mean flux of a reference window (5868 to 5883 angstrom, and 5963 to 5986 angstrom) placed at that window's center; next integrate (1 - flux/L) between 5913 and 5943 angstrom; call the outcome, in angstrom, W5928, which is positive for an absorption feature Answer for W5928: 0.3 angstrom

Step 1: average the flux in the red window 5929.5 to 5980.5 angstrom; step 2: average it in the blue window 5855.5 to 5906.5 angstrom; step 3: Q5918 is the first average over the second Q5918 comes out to 1.02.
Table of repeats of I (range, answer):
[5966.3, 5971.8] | 48.8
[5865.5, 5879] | 49.4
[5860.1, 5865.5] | 49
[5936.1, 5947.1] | 48.4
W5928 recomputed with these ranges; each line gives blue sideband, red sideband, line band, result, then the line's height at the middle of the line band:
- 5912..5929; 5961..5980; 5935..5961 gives 0.2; 48.4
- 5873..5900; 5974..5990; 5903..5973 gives -2.2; 46.8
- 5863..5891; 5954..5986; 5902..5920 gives -0.2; 48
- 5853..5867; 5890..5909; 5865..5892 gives -0.4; 46.7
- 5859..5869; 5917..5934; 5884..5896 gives 1.3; 48.5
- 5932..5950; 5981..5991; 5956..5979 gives -0.3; 47.6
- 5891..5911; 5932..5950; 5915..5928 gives -0.5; 47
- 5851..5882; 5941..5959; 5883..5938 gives 1.5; 48.3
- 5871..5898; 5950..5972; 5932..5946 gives -0.1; 47.6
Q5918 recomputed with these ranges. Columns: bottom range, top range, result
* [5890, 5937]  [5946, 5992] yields 1.02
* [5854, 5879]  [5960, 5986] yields 0.99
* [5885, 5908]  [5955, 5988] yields 1.07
